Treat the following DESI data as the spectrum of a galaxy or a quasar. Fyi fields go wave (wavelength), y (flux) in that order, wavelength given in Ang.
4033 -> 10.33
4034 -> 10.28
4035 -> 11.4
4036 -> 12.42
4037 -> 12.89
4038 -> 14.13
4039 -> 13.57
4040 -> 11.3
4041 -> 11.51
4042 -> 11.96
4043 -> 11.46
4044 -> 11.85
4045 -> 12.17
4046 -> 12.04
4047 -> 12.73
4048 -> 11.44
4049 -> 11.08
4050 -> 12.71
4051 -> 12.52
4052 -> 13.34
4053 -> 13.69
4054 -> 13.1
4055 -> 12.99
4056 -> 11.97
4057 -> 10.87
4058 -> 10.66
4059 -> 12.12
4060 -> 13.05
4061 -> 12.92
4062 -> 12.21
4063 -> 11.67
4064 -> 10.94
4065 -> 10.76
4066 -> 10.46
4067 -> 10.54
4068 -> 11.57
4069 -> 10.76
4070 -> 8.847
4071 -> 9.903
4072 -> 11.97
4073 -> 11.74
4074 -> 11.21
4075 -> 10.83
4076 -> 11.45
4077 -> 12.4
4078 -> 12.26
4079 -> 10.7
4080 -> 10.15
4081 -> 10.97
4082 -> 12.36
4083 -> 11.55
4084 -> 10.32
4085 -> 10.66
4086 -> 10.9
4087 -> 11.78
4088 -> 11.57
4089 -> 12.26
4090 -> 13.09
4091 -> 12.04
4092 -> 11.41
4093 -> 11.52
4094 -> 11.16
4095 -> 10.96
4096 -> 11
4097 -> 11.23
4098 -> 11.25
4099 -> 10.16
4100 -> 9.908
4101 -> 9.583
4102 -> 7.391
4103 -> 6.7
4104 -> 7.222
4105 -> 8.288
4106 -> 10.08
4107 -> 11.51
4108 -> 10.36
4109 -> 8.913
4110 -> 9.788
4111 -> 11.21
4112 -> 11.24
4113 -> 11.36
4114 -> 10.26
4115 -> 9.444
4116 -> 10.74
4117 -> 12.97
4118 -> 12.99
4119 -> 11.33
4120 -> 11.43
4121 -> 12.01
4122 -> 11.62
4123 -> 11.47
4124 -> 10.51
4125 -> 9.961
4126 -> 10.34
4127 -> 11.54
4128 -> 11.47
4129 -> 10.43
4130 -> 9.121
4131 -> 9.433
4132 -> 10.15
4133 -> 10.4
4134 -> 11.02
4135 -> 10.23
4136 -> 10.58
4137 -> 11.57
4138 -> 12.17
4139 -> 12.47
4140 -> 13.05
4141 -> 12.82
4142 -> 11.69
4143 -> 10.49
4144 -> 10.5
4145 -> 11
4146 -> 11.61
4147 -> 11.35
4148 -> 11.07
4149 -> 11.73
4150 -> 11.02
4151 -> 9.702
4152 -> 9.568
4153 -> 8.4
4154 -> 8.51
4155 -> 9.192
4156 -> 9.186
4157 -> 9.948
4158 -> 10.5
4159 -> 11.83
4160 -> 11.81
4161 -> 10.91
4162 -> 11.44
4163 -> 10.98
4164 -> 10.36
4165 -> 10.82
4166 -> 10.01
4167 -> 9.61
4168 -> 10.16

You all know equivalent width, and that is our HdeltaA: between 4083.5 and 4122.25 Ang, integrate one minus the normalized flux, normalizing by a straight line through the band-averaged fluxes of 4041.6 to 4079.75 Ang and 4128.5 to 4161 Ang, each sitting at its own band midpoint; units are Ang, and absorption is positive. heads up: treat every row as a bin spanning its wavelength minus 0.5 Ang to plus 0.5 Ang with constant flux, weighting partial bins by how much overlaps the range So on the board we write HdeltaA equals 1.7 Ang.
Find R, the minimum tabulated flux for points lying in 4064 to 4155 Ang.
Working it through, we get 6.7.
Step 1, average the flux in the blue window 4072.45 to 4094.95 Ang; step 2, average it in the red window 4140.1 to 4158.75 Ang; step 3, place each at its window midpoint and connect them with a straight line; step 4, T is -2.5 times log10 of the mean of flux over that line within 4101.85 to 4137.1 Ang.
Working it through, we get 0.05 mag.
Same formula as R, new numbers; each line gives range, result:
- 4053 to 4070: 8.847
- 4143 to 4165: 8.4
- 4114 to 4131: 9.121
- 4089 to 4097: 10.96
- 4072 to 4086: 10.15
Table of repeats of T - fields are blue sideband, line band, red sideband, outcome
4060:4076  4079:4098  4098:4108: -0.14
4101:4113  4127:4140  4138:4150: 0.01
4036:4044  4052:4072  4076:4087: 0.02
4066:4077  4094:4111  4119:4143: 0.13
